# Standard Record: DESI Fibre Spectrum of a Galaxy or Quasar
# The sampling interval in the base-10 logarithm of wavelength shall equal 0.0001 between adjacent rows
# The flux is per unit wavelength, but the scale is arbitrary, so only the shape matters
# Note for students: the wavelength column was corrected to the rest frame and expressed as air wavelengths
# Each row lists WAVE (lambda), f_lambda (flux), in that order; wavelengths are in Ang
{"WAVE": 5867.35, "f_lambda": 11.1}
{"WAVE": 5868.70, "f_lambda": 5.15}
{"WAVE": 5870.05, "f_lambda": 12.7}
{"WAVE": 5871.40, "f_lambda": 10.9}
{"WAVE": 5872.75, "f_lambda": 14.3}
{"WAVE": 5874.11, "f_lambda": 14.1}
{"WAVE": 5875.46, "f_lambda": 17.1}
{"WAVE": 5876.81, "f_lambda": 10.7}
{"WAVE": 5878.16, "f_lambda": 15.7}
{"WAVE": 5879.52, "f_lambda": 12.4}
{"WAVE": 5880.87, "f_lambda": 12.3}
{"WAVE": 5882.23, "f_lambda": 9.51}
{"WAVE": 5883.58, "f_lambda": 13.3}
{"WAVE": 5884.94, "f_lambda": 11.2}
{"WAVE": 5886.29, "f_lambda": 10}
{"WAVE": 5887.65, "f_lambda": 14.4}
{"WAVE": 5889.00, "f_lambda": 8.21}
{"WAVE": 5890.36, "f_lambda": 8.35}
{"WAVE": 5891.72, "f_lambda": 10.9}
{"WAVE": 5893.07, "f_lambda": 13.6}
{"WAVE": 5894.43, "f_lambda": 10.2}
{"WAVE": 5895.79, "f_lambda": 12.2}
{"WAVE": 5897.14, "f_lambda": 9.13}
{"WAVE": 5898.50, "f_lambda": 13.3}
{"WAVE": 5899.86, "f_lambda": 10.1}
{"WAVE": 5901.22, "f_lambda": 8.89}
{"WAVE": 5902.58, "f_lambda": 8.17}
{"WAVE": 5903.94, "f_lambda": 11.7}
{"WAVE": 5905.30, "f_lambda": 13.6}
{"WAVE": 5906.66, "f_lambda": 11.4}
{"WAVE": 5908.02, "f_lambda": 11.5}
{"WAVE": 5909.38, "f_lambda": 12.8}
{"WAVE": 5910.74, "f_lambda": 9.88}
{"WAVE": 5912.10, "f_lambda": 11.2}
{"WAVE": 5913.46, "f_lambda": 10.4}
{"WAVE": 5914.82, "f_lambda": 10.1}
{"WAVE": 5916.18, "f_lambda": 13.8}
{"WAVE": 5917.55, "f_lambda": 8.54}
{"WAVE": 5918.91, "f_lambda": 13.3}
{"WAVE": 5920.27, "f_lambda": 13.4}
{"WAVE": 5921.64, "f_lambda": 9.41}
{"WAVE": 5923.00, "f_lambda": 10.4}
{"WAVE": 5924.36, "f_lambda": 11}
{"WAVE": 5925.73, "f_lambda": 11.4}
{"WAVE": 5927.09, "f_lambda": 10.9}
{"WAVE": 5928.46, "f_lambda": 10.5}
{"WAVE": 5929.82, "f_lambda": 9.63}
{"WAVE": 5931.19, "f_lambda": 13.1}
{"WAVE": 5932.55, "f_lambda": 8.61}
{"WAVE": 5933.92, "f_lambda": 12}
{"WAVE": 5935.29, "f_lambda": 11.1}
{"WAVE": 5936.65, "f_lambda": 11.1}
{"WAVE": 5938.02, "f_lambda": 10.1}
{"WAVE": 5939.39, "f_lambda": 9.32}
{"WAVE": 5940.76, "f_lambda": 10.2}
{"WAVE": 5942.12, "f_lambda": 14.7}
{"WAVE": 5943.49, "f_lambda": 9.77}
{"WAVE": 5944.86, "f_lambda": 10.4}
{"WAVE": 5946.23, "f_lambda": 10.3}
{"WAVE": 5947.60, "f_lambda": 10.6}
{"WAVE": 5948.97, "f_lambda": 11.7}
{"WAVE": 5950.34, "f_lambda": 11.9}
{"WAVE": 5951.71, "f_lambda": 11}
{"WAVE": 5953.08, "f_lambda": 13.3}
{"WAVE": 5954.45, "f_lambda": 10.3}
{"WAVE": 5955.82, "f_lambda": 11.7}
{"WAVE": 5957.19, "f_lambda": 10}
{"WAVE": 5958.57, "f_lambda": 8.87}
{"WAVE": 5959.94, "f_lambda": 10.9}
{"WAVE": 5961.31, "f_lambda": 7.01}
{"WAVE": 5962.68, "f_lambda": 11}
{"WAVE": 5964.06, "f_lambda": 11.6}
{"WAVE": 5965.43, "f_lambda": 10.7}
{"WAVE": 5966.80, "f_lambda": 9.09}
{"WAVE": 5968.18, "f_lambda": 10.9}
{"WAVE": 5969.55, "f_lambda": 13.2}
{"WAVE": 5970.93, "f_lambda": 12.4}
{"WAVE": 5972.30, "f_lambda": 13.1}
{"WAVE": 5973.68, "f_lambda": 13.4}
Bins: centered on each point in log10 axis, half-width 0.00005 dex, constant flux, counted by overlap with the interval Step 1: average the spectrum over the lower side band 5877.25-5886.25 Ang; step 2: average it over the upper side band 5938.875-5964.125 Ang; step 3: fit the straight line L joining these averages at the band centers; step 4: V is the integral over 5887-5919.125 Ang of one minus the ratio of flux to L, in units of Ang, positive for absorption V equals 1.9 Ang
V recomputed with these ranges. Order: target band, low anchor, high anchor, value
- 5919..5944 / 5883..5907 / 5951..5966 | -0.5 Ang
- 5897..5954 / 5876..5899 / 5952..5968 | -0.6 Ang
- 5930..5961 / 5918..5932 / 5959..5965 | -0.8 Ang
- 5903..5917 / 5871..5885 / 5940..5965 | 0.6 Ang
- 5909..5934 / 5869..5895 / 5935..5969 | 0.5 Ang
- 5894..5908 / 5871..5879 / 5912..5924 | 1.5 Ang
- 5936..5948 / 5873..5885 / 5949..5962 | 0.3 Ang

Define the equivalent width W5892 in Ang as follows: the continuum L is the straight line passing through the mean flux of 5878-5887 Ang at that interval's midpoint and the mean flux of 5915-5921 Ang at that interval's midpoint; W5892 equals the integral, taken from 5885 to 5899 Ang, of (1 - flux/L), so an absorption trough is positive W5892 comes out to 1.05 Ang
